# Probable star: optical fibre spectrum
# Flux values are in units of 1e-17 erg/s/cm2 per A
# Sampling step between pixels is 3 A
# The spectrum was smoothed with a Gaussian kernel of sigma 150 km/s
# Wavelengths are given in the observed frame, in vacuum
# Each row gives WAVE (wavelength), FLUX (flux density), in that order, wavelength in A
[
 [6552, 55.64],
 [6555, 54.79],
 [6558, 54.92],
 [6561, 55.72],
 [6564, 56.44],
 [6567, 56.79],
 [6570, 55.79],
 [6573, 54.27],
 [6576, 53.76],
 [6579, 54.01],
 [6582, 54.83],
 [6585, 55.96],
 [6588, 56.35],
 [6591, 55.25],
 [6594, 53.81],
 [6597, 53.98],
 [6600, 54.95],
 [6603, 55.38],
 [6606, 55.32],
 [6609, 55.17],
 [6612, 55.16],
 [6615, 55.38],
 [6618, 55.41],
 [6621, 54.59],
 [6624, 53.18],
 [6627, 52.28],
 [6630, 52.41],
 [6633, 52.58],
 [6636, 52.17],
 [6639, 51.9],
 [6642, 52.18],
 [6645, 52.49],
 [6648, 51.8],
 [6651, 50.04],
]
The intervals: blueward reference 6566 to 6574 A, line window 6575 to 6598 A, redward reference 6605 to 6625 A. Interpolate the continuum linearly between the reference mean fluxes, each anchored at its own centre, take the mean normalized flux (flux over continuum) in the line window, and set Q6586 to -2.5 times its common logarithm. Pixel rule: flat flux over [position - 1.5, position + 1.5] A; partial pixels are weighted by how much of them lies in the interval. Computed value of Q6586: 0.01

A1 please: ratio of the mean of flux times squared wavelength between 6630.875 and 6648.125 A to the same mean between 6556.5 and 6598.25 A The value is 0.97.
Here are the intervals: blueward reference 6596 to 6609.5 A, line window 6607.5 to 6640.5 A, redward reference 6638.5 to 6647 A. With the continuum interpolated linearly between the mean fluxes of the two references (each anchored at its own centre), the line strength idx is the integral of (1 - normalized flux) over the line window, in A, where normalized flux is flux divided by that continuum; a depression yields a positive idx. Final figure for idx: -0.1 A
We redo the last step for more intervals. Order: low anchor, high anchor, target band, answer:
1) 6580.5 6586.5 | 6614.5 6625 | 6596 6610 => 0.0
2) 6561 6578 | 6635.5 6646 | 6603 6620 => -0.6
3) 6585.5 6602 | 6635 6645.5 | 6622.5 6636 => 0.1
